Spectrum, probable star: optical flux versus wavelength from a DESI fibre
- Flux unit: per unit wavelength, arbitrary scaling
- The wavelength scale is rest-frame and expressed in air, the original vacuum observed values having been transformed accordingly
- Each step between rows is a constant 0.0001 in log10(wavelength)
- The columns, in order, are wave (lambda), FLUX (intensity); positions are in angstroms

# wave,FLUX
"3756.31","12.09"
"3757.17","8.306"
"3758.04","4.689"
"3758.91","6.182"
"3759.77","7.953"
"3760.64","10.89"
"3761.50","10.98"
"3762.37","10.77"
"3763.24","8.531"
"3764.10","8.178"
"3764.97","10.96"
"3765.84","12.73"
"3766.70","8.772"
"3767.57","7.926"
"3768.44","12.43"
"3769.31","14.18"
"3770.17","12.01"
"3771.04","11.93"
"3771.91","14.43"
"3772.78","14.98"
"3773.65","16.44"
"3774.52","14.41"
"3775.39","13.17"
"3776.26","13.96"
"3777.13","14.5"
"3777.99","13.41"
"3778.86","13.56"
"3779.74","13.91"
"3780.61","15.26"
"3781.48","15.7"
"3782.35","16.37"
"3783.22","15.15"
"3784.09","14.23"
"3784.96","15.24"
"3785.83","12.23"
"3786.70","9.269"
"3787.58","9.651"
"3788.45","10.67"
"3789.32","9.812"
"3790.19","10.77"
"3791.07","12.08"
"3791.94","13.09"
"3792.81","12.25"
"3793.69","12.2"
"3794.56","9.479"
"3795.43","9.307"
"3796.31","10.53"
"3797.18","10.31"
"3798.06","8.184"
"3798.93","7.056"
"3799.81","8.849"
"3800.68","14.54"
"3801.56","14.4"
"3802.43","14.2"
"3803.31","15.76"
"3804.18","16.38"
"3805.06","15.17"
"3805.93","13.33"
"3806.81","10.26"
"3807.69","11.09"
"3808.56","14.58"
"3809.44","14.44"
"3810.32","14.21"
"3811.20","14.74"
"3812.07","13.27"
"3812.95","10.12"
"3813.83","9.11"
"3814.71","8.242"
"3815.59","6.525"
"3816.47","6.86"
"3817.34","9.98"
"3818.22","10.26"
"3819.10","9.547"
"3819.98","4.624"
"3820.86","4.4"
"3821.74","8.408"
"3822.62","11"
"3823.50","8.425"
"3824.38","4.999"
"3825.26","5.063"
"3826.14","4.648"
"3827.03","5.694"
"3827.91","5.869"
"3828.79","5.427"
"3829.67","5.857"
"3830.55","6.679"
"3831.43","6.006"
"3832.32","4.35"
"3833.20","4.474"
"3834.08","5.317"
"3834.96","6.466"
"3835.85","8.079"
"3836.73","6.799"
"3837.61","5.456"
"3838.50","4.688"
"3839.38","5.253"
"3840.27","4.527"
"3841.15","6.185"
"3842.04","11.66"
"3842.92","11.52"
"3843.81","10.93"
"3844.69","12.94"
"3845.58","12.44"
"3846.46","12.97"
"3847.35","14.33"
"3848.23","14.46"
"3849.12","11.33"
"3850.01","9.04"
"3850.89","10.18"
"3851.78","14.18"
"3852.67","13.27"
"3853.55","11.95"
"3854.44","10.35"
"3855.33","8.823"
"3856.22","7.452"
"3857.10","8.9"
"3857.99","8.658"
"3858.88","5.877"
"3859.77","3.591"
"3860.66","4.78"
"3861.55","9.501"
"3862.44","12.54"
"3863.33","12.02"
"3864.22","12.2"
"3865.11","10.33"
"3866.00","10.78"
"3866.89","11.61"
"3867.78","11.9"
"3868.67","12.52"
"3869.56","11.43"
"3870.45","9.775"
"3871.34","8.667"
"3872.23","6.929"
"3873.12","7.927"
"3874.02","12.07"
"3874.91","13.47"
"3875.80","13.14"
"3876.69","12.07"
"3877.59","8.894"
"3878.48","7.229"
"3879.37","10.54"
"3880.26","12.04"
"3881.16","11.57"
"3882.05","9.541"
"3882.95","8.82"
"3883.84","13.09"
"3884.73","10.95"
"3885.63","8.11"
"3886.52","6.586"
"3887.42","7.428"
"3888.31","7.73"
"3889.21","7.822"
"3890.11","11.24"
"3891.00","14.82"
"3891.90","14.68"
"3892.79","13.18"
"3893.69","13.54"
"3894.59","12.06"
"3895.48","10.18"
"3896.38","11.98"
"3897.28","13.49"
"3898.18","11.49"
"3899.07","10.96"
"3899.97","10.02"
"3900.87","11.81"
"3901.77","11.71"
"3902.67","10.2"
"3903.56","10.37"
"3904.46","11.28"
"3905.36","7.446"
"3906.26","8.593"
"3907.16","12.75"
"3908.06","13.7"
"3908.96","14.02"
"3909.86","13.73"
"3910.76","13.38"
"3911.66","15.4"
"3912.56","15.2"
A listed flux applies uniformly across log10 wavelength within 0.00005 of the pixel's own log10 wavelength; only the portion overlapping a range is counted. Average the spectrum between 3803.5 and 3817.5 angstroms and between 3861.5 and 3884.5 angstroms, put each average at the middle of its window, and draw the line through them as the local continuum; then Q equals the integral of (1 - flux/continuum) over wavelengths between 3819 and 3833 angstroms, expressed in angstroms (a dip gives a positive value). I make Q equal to 6.5 angstroms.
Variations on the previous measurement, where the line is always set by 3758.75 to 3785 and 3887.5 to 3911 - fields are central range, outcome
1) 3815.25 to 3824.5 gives 3.3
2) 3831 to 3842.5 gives 5.7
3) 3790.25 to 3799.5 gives 1.5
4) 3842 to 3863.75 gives 2.6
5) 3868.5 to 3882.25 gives 1.5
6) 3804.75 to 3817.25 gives 0.8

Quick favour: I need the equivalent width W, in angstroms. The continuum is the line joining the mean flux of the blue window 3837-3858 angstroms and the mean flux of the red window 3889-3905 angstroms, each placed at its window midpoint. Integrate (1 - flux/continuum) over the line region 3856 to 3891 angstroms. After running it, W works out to 3.6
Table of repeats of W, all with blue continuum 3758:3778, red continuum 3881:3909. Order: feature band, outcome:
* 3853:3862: 2.5 angstroms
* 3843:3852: -0.8 angstroms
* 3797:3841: 9.6 angstroms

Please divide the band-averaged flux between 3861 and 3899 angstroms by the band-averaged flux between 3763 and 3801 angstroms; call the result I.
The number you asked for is 0.89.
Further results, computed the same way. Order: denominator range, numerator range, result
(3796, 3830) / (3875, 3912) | 1.13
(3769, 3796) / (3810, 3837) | 0.58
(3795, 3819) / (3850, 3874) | 0.86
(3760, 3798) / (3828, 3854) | 0.72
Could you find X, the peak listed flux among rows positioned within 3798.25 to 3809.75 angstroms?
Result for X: 16.38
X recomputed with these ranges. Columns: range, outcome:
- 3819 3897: 14.82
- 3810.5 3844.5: 14.74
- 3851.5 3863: 14.18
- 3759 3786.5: 16.44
